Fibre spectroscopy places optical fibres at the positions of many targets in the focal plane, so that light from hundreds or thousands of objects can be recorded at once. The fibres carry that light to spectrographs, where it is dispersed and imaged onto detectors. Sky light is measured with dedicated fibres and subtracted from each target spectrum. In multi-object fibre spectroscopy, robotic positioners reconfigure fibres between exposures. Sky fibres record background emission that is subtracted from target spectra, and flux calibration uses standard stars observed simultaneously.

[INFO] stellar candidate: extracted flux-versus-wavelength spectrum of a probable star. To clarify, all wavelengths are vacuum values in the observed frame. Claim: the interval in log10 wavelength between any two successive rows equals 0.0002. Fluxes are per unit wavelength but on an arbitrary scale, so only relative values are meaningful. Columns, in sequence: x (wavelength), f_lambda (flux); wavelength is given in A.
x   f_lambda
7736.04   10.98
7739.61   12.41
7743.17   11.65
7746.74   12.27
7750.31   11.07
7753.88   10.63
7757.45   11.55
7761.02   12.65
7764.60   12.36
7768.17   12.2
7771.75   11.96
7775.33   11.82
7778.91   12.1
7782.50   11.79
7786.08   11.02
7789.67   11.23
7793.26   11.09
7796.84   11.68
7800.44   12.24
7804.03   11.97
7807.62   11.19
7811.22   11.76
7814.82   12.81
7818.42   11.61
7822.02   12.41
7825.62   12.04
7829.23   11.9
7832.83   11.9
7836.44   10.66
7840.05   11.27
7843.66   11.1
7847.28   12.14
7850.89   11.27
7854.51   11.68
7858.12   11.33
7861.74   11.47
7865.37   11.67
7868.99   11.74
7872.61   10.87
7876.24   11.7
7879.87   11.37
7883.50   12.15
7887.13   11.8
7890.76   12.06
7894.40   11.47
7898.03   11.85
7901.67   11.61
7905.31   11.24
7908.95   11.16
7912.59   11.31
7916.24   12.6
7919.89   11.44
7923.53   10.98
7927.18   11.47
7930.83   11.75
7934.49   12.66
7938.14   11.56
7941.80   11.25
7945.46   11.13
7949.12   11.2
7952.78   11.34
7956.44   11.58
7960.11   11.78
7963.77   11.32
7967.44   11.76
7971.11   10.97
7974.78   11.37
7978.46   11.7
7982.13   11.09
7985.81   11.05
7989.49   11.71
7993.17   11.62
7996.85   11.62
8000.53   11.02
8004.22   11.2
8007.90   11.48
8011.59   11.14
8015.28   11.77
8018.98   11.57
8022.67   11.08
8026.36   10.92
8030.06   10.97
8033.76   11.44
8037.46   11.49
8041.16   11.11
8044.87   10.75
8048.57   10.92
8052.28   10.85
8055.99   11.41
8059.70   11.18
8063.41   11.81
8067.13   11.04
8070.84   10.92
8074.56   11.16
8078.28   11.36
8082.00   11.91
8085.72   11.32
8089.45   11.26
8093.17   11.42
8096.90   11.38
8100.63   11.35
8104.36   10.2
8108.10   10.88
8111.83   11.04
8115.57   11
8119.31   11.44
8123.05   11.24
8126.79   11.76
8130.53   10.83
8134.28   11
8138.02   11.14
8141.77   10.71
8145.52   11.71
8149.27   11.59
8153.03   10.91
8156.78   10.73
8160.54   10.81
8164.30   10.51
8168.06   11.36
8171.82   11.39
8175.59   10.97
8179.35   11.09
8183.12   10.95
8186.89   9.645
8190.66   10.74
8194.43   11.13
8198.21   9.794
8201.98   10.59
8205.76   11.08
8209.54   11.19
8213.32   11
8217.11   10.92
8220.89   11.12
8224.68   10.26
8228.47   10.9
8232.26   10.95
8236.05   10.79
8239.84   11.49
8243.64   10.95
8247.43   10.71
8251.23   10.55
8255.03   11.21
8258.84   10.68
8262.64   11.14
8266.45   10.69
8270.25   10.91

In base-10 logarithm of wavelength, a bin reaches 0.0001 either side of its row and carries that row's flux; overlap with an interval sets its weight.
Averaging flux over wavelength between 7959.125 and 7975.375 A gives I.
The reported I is 11.4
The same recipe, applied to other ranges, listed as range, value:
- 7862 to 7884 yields 11.5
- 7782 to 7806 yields 11.6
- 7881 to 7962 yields 11.6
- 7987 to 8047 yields 11.3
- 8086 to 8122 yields 11.1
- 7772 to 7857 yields 11.7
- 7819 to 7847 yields 11.6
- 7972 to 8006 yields 11.4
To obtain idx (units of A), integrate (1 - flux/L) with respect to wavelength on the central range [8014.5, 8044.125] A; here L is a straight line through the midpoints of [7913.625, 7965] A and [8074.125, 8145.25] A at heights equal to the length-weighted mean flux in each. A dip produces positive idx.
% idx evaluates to 0.3 A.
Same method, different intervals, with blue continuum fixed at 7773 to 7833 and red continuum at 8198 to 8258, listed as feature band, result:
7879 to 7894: -0.3 A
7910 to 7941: -0.4 A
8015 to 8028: 0.0 A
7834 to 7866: 0.8 A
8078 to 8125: -0.3 A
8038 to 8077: 0.4 A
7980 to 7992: 0.1 A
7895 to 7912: 0.2 A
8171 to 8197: 0.4 A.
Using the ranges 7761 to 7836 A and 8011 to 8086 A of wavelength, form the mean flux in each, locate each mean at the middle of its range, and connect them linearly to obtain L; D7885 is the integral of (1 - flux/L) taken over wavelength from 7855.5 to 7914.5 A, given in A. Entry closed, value 0.45 A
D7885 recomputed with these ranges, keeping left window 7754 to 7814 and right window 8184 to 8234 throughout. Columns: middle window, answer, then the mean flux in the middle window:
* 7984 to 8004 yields -0.2 A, 11.4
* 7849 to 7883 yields 0.3 A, 11.5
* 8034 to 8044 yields -0.1 A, 11.3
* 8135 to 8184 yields -1.0 A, 11.1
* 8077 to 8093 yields -0.6 A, 11.5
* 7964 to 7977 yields -0.1 A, 11.4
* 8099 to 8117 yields 0.1 A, 10.9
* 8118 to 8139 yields -0.6 A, 11.2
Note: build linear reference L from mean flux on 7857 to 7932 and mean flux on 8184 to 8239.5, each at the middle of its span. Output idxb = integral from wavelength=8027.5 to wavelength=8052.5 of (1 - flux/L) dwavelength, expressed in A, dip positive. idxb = 0.24 A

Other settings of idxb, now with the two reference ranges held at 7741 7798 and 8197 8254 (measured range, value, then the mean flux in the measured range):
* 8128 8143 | 0.06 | 11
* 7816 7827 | -0.44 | 12.1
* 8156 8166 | 0.26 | 10.7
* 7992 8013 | -0.15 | 11.3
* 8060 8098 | -0.80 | 11.4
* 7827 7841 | 0.14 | 11.5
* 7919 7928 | 0.12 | 11.3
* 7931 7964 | -0.56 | 11.6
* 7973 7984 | -0.08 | 11.4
